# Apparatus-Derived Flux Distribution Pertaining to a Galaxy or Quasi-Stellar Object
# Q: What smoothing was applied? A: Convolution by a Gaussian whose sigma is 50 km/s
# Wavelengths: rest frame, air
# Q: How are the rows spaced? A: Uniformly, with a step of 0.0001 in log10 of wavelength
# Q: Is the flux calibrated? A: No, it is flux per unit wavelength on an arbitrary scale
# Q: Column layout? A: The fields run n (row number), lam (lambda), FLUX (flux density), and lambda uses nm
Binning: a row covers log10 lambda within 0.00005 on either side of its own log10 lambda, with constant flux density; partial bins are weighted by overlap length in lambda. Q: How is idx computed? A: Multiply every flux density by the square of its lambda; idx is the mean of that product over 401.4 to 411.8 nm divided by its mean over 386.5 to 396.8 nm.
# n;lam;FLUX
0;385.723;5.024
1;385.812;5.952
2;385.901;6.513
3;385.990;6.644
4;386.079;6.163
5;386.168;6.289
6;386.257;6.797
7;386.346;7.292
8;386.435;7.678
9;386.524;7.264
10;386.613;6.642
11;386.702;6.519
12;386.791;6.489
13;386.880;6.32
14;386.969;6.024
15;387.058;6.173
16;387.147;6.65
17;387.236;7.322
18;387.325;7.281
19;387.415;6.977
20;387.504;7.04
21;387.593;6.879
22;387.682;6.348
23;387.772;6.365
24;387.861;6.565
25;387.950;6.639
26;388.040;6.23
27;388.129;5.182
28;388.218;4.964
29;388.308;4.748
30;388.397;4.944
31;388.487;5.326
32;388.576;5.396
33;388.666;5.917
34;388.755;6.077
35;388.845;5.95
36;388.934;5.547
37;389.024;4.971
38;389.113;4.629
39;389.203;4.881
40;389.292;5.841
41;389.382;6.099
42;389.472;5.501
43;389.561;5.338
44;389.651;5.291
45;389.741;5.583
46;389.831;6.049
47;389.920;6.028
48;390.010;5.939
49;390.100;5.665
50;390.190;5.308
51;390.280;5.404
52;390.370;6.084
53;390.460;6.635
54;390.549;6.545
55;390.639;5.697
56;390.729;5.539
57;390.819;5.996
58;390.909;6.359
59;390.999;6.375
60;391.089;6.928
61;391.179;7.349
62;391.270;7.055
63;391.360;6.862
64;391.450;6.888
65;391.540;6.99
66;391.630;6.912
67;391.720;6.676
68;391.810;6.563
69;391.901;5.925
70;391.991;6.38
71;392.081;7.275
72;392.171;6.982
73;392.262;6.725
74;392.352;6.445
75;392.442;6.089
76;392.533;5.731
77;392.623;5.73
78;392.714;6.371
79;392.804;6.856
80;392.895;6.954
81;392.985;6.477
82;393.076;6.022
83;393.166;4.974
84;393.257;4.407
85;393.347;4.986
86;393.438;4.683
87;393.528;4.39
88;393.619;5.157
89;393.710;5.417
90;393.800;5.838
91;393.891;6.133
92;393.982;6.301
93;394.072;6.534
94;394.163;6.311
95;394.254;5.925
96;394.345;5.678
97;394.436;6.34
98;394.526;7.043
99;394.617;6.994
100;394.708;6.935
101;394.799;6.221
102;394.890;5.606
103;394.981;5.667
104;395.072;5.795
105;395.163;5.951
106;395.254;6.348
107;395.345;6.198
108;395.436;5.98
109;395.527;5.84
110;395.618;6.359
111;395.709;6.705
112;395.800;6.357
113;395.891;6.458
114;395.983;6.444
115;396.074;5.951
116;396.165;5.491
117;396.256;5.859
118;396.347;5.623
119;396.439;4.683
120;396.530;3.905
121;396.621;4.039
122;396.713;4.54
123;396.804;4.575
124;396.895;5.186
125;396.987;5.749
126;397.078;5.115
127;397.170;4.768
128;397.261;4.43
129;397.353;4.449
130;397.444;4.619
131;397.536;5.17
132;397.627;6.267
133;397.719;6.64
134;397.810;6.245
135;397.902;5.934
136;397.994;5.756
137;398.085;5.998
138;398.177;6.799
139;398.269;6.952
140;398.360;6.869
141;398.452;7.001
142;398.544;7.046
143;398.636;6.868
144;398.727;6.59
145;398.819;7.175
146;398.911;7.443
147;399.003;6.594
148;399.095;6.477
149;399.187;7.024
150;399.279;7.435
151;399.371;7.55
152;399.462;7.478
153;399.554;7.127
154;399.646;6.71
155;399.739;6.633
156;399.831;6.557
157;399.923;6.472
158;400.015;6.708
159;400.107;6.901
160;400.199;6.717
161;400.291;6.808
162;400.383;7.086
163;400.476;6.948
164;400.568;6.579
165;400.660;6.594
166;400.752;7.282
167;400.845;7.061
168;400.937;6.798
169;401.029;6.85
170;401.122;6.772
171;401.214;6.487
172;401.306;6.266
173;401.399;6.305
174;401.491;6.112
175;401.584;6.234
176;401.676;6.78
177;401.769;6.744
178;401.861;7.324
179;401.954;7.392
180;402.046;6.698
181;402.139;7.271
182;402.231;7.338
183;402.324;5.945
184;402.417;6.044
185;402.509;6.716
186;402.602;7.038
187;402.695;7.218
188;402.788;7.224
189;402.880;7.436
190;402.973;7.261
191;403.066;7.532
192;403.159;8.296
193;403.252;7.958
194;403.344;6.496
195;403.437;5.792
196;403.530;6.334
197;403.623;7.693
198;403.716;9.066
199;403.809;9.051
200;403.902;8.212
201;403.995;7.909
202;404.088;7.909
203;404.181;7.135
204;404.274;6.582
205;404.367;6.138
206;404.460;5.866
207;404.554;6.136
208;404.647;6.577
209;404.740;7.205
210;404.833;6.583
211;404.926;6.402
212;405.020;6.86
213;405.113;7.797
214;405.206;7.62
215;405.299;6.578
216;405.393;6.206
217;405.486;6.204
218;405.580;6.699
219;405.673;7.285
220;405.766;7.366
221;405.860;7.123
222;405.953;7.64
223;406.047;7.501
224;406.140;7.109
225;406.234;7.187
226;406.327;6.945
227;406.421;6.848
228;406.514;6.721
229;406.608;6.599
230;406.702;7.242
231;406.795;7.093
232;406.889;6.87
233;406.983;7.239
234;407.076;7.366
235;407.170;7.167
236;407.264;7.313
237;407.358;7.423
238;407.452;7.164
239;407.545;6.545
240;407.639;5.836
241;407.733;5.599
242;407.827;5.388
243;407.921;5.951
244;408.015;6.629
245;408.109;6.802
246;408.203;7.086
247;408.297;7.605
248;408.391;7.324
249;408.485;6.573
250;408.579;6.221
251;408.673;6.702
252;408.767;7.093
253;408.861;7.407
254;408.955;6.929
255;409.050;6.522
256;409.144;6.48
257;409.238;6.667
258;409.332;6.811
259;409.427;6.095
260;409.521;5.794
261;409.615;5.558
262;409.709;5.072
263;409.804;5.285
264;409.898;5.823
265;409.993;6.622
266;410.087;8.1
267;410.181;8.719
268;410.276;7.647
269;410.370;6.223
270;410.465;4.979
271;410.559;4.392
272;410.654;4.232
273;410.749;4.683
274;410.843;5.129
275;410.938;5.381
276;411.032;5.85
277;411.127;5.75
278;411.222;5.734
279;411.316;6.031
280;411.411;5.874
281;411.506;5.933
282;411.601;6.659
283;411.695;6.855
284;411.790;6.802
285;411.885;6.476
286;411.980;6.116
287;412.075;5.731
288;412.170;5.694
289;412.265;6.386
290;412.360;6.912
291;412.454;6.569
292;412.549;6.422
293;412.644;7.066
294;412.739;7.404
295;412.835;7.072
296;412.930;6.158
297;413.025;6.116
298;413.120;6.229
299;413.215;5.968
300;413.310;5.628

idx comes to 1.20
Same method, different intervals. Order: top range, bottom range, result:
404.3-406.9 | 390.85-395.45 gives 1.18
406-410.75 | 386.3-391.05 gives 1.20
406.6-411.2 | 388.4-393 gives 1.15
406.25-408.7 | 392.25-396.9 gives 1.24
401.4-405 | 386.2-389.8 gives 1.25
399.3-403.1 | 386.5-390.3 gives 1.23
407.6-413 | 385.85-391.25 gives 1.15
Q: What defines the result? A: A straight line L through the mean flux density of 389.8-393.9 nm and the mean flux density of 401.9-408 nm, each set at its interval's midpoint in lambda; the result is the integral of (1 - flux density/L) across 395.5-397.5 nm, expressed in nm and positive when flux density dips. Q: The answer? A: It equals 0.35 nm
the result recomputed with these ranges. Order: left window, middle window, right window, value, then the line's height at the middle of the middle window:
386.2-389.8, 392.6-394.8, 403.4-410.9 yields 0.12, 6.28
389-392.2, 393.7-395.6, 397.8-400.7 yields 0.08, 6.44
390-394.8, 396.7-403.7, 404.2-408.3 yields -0.05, 6.54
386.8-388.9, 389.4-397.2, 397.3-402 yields 0.49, 6.37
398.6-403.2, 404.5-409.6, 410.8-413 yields -0.21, 6.54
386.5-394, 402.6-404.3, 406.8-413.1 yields -0.33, 6.29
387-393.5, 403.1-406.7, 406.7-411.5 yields -0.45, 6.31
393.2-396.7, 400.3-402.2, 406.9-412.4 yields -0.24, 6.03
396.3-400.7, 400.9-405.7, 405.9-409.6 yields -0.34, 6.5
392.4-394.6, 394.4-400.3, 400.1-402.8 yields 0.15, 6.3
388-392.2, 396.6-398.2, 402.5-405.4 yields 0.30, 6.6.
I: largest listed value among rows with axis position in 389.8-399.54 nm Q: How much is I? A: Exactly 7.55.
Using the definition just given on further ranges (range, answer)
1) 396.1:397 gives 5.859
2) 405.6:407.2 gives 7.64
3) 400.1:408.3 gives 9.066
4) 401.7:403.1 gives 7.532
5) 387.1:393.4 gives 7.349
